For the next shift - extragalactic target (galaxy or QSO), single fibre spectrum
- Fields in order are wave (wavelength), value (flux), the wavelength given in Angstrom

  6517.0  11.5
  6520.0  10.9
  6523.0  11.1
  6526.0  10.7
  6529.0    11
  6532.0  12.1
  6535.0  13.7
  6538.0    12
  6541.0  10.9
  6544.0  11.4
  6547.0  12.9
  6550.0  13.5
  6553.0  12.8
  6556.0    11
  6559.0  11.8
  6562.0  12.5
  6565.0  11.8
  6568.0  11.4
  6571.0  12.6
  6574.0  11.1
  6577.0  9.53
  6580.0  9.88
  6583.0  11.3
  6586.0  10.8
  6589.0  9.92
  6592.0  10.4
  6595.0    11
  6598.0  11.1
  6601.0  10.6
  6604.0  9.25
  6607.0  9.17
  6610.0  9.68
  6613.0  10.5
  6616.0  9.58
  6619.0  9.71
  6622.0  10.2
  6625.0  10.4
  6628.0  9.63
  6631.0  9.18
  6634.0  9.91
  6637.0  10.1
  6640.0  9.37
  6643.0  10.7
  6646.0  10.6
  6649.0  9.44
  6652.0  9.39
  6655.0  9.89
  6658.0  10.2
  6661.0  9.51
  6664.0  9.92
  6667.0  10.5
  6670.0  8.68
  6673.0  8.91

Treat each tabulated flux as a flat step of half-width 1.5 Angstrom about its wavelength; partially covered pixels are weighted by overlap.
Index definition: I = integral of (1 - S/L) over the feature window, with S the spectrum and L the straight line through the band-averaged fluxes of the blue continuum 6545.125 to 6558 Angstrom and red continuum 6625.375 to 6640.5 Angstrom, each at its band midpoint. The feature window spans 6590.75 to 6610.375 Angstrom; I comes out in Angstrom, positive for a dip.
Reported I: 1.1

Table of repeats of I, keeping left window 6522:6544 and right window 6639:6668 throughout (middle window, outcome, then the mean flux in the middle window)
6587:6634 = 2.4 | 10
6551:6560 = -0.5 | 12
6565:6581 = 0.1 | 11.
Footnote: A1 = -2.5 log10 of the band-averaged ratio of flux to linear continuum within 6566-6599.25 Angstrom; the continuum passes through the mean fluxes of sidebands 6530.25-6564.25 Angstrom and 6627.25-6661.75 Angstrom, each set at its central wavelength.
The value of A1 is 0.05 mag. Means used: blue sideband 12.2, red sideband 9.84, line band 10.8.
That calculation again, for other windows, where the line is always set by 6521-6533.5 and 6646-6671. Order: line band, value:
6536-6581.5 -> -0.08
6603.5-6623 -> 0.06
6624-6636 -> 0.03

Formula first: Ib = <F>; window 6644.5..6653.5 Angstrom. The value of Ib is 9.81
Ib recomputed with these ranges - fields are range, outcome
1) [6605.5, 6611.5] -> 9.42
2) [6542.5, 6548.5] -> 12.2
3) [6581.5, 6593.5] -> 10.6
